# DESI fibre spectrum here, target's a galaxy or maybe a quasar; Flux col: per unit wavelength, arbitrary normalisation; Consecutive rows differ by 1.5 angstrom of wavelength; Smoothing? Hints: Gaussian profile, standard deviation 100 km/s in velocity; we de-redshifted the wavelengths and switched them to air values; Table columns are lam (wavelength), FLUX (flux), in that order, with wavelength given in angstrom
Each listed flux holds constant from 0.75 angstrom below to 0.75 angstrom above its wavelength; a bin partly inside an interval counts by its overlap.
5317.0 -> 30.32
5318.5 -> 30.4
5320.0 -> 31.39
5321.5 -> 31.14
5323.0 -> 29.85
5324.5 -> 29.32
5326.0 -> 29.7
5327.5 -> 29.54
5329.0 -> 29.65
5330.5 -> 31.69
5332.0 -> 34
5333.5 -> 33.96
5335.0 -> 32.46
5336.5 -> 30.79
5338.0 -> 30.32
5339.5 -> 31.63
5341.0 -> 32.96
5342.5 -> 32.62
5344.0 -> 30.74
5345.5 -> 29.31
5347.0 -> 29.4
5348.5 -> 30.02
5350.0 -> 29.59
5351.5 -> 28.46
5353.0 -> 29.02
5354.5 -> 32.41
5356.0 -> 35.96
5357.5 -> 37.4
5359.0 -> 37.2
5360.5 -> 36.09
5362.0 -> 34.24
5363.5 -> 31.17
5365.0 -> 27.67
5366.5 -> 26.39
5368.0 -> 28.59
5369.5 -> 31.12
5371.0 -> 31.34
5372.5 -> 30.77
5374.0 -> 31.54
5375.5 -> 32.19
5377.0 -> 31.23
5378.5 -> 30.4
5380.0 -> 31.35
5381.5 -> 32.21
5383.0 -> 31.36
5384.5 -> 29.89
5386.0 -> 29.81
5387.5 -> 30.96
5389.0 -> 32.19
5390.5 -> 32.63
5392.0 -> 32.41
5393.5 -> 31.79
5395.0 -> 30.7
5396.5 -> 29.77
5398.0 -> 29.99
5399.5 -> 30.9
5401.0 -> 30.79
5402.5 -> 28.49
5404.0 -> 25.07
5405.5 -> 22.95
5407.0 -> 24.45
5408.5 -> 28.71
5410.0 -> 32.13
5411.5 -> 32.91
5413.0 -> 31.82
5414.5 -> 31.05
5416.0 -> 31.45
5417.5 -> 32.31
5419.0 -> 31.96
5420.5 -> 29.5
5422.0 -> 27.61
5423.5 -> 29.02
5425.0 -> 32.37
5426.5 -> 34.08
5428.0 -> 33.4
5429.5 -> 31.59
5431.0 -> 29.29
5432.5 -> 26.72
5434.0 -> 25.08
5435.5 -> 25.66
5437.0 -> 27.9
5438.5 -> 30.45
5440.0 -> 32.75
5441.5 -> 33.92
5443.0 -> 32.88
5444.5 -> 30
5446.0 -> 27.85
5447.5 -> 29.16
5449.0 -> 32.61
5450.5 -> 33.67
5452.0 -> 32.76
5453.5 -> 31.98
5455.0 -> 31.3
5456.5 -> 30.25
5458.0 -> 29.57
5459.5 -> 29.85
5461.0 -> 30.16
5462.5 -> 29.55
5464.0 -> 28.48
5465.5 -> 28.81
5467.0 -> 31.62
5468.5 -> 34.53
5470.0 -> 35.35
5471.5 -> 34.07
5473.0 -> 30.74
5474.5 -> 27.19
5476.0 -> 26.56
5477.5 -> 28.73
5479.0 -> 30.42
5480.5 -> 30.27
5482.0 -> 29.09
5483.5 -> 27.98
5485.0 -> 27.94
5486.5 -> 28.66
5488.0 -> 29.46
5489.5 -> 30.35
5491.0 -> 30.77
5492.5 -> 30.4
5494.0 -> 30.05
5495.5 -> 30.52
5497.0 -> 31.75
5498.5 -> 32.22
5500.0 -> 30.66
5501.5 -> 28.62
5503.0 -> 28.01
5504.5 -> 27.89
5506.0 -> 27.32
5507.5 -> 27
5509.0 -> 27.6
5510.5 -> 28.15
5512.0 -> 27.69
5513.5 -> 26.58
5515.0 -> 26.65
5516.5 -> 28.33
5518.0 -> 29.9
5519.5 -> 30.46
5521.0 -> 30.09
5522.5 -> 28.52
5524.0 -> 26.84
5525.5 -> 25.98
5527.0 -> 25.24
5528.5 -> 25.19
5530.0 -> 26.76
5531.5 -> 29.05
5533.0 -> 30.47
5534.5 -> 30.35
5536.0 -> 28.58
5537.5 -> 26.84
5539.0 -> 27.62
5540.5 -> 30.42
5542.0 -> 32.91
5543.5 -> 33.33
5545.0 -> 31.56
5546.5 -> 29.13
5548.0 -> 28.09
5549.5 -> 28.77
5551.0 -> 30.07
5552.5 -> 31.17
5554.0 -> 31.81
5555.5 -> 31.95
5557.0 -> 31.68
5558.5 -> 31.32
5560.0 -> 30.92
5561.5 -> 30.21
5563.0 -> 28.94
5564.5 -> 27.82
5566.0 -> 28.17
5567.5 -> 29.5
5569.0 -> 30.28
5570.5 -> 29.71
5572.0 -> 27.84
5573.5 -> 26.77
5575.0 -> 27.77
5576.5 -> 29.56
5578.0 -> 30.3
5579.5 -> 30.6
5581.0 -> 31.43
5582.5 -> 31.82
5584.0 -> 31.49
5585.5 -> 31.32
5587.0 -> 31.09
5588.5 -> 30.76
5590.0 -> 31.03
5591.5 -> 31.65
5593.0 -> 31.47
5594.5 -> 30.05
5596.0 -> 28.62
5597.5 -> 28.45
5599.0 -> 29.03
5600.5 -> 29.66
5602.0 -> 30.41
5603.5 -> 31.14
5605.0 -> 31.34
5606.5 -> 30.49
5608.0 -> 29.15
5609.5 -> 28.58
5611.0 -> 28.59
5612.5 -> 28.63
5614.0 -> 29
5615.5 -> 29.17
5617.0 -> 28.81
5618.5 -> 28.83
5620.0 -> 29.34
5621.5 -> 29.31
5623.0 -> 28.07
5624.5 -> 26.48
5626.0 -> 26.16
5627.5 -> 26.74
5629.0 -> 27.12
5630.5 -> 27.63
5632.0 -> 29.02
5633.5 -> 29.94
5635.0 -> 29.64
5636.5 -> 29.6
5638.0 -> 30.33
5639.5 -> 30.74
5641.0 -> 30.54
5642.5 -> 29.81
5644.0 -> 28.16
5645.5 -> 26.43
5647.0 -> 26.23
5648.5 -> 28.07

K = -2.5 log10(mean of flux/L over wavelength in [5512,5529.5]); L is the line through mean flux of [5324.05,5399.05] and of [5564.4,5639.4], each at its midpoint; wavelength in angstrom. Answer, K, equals 0.09 mag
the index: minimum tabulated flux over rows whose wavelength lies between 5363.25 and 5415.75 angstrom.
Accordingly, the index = 22.95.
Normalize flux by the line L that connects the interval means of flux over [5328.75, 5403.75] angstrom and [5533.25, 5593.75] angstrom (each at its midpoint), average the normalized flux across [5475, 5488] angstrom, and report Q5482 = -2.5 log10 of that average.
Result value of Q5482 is 0.07 mag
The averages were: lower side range 31.3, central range 28.7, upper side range 30.2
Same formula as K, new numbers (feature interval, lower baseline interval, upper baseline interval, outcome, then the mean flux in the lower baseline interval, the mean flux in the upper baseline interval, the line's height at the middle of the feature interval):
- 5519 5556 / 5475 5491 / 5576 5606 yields 0.02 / 29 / 30.6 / 29.8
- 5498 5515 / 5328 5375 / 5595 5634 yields 0.07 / 31.6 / 28.8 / 30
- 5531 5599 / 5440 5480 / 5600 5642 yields -0.01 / 30.9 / 29.1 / 29.7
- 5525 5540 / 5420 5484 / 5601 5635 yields 0.07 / 30.4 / 28.8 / 29.6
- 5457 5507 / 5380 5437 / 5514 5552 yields -0.02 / 30.1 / 28.8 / 29.3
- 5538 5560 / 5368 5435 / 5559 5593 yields -0.02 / 30.4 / 30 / 30.1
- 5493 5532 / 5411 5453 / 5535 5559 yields 0.08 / 30.7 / 30.3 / 30.4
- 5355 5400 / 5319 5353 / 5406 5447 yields -0.04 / 30.8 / 30.2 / 30.5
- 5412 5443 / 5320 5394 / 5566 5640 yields 0.01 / 31.4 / 29.5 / 30.8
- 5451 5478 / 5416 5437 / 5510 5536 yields -0.06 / 29.9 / 28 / 29.1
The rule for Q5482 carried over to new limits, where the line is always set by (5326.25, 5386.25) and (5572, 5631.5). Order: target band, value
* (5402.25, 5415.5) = 0.08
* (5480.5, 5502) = 0.01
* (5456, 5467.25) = 0.03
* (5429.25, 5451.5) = 0.03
